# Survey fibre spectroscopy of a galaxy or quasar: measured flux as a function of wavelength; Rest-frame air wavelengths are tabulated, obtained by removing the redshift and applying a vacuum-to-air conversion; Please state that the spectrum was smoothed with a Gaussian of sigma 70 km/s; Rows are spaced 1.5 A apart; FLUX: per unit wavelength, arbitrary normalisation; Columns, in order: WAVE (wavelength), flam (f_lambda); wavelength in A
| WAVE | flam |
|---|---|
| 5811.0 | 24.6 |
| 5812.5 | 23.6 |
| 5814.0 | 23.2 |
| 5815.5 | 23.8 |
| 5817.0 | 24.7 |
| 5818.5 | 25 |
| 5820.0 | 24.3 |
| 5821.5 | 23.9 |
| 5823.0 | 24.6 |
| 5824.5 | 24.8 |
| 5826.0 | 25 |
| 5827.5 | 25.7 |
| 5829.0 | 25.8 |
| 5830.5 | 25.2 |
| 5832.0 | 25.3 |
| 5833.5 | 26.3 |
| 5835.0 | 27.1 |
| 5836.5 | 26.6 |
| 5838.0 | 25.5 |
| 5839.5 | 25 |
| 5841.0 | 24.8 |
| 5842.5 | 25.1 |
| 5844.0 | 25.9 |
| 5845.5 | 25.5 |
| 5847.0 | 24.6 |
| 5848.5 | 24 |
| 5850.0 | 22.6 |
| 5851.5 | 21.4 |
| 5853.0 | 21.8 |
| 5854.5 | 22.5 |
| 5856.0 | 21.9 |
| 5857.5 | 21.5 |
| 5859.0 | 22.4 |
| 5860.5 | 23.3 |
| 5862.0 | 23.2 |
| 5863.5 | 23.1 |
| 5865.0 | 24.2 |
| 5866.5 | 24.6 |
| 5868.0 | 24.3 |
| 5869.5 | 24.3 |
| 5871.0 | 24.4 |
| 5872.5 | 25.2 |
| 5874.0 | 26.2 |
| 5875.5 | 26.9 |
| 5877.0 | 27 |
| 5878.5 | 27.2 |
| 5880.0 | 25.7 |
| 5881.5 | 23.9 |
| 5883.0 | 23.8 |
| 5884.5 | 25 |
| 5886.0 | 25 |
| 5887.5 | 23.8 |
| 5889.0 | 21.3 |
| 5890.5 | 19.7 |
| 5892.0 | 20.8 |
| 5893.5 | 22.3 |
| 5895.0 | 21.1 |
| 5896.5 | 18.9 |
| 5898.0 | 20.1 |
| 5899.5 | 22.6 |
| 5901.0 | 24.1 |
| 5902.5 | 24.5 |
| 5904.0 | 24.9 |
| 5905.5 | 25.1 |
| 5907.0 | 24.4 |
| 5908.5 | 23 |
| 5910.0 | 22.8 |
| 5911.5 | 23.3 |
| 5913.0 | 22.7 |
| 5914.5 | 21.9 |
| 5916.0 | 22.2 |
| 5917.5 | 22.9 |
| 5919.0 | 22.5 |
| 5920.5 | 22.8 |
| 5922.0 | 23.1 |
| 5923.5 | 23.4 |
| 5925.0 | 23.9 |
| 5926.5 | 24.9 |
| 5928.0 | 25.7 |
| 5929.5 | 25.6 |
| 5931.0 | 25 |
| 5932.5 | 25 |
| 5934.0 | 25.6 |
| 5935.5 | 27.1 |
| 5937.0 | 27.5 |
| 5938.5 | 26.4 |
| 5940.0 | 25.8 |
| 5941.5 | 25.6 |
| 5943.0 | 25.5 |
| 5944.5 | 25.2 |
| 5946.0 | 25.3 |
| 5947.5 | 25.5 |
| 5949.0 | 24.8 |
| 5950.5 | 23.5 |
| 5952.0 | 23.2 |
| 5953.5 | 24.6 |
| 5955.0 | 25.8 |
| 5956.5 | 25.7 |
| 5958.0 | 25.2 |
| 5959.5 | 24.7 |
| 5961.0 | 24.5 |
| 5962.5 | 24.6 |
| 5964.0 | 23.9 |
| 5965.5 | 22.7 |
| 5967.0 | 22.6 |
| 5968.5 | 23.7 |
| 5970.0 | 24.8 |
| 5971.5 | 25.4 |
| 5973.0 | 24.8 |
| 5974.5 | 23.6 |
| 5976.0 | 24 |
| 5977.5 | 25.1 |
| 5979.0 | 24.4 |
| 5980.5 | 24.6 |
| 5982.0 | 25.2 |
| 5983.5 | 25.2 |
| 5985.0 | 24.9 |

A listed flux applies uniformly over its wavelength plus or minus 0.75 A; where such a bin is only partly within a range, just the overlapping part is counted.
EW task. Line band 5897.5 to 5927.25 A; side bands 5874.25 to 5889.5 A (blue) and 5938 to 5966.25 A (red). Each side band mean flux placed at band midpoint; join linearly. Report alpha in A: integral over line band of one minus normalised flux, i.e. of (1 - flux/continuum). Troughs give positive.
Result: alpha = 2.0 A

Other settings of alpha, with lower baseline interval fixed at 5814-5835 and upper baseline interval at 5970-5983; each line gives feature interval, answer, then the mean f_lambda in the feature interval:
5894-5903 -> 1.09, 21.8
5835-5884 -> 1.03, 24.4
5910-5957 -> 0.38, 24.5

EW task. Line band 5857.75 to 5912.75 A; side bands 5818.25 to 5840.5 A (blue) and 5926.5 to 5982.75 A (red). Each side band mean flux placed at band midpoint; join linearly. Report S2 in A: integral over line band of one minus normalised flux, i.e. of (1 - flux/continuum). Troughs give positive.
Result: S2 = 3.3 A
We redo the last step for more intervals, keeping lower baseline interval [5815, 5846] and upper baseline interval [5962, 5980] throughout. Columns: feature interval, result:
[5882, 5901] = 2.01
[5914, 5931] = 0.62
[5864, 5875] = 0.08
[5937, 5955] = -0.62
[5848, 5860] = 1.35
